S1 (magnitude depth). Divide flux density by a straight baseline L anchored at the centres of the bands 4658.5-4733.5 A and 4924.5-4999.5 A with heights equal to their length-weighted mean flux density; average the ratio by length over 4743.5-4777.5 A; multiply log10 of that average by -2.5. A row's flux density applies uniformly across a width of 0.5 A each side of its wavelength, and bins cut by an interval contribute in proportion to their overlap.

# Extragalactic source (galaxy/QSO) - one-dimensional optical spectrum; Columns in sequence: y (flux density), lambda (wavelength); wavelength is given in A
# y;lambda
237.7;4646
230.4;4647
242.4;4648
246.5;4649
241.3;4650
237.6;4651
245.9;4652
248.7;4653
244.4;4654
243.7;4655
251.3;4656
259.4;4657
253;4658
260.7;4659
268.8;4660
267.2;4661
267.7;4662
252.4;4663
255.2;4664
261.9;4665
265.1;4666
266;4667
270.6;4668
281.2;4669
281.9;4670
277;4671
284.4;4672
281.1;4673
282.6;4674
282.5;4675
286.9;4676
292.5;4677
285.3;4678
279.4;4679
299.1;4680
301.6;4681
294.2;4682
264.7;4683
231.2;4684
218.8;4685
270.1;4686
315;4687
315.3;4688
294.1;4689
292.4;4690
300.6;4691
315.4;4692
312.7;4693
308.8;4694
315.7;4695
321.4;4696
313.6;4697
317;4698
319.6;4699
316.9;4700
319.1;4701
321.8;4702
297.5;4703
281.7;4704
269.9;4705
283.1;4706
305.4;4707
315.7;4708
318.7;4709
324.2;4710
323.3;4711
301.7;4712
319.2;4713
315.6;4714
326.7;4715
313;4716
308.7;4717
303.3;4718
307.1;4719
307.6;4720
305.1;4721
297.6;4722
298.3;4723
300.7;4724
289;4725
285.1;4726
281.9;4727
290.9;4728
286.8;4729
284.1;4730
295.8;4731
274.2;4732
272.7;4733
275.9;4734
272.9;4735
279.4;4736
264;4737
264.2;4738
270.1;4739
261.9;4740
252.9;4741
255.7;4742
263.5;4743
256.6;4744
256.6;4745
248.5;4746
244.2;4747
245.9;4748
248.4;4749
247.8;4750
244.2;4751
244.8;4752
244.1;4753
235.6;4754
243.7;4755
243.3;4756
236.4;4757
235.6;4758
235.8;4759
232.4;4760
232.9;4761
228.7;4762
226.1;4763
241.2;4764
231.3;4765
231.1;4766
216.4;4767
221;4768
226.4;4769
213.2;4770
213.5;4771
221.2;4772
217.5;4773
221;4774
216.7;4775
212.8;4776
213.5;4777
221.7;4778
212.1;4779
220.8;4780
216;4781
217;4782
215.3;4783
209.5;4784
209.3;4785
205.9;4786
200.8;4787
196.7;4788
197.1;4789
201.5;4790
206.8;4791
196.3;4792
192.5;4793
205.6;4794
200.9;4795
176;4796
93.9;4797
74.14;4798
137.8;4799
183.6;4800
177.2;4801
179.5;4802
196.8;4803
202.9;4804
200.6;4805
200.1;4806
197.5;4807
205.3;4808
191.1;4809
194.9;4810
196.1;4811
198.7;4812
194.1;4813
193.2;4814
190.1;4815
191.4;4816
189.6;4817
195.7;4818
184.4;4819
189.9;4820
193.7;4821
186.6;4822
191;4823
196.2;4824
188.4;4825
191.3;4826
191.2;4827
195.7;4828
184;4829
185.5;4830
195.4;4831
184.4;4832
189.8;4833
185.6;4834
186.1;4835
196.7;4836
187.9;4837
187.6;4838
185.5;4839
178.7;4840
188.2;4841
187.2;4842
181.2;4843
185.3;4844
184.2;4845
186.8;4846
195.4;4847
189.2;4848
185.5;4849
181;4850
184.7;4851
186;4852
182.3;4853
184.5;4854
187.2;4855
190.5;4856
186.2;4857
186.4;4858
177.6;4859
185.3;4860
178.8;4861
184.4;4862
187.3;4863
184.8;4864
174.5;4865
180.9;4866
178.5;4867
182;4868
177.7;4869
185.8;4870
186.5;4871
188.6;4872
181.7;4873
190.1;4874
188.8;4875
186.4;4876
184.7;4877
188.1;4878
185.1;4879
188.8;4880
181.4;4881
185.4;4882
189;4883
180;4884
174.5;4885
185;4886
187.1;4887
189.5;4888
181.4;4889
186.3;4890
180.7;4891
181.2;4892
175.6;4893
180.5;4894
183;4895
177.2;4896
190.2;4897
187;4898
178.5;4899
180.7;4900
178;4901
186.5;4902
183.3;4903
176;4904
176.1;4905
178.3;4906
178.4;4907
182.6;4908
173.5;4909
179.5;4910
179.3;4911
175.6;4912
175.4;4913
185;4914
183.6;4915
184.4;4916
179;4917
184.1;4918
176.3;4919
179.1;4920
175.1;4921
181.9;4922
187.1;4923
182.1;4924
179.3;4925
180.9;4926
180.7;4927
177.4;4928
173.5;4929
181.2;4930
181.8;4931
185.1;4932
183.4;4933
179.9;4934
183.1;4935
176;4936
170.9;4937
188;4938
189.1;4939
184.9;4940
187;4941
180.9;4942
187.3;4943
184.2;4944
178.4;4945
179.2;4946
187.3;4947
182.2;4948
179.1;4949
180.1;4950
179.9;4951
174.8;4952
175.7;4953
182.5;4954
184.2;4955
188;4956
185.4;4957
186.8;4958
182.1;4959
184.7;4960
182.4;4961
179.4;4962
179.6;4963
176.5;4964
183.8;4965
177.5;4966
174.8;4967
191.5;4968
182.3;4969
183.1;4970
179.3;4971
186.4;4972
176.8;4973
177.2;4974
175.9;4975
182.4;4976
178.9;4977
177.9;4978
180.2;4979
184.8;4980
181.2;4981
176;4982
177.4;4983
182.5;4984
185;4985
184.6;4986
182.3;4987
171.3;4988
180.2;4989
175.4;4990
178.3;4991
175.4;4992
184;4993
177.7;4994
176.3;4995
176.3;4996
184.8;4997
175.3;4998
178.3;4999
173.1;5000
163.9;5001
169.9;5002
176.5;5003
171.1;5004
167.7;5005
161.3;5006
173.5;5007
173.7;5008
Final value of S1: 0.14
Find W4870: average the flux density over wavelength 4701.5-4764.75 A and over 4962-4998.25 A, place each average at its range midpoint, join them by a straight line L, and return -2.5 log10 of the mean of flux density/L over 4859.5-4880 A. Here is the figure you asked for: 0.20 mag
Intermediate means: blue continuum 275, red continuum 180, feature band 184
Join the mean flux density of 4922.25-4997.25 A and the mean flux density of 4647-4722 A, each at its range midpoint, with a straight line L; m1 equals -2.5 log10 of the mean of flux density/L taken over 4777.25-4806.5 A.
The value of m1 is 0.27 mag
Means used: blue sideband 286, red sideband 181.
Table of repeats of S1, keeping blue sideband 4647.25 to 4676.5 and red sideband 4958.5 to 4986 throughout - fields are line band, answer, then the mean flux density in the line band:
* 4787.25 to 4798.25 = 0.26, 179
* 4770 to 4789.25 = 0.09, 213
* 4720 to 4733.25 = -0.18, 290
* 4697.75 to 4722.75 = -0.23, 309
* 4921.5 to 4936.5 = 0.07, 181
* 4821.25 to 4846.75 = 0.15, 188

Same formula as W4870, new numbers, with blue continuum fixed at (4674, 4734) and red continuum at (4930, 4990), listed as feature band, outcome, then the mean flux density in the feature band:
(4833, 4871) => 0.24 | 185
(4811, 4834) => 0.27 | 191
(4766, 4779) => 0.22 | 218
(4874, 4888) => 0.17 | 185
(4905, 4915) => 0.14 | 179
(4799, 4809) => 0.30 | 191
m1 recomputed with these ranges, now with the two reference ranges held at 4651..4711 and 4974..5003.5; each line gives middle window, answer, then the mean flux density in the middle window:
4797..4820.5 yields 0.291 mag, 183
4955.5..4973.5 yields 0.025 mag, 182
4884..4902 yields 0.160 mag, 182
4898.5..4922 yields 0.145 mag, 180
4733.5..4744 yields -0.005 mag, 266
